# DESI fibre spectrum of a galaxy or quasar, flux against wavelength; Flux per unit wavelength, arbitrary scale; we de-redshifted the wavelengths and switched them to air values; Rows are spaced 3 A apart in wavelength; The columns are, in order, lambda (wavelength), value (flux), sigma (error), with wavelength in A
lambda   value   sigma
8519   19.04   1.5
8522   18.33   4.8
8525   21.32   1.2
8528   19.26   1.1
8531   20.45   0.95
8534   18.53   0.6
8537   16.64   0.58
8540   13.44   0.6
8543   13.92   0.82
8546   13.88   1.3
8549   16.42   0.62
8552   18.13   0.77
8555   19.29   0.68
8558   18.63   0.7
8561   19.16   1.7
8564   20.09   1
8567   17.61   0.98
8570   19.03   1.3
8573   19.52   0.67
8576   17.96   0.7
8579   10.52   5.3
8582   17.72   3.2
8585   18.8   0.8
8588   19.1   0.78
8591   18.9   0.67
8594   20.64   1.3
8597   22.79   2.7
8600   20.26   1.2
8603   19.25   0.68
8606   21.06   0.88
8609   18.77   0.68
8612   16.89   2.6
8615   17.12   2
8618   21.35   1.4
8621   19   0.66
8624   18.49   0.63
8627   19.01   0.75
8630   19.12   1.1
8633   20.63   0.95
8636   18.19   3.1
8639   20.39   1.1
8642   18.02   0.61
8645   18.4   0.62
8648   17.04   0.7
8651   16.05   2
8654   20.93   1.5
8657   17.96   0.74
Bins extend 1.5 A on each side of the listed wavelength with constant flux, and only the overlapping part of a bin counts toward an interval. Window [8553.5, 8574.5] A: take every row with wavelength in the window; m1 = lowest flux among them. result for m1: 17.61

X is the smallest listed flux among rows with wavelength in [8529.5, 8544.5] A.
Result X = 13.44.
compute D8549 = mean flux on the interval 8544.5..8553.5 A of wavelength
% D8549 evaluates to 16.1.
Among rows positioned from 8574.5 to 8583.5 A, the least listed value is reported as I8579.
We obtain 10.52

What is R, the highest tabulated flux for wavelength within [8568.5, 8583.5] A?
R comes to 19.52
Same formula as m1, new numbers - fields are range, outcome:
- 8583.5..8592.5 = 18.8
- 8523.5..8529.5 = 19.26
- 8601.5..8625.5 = 16.89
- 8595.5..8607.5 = 19.25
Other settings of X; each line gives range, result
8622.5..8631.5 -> 18.49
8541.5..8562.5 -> 13.88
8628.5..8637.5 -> 18.19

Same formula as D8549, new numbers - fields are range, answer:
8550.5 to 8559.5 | 18.7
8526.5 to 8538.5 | 18.7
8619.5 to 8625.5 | 18.7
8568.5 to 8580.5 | 16.8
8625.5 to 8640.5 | 19.5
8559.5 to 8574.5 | 19.1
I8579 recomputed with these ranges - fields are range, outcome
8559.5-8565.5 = 19.16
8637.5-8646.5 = 18.02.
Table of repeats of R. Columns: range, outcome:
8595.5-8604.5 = 22.79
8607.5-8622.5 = 21.35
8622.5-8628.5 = 19.01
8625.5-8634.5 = 20.63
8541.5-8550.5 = 16.42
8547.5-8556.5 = 19.29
